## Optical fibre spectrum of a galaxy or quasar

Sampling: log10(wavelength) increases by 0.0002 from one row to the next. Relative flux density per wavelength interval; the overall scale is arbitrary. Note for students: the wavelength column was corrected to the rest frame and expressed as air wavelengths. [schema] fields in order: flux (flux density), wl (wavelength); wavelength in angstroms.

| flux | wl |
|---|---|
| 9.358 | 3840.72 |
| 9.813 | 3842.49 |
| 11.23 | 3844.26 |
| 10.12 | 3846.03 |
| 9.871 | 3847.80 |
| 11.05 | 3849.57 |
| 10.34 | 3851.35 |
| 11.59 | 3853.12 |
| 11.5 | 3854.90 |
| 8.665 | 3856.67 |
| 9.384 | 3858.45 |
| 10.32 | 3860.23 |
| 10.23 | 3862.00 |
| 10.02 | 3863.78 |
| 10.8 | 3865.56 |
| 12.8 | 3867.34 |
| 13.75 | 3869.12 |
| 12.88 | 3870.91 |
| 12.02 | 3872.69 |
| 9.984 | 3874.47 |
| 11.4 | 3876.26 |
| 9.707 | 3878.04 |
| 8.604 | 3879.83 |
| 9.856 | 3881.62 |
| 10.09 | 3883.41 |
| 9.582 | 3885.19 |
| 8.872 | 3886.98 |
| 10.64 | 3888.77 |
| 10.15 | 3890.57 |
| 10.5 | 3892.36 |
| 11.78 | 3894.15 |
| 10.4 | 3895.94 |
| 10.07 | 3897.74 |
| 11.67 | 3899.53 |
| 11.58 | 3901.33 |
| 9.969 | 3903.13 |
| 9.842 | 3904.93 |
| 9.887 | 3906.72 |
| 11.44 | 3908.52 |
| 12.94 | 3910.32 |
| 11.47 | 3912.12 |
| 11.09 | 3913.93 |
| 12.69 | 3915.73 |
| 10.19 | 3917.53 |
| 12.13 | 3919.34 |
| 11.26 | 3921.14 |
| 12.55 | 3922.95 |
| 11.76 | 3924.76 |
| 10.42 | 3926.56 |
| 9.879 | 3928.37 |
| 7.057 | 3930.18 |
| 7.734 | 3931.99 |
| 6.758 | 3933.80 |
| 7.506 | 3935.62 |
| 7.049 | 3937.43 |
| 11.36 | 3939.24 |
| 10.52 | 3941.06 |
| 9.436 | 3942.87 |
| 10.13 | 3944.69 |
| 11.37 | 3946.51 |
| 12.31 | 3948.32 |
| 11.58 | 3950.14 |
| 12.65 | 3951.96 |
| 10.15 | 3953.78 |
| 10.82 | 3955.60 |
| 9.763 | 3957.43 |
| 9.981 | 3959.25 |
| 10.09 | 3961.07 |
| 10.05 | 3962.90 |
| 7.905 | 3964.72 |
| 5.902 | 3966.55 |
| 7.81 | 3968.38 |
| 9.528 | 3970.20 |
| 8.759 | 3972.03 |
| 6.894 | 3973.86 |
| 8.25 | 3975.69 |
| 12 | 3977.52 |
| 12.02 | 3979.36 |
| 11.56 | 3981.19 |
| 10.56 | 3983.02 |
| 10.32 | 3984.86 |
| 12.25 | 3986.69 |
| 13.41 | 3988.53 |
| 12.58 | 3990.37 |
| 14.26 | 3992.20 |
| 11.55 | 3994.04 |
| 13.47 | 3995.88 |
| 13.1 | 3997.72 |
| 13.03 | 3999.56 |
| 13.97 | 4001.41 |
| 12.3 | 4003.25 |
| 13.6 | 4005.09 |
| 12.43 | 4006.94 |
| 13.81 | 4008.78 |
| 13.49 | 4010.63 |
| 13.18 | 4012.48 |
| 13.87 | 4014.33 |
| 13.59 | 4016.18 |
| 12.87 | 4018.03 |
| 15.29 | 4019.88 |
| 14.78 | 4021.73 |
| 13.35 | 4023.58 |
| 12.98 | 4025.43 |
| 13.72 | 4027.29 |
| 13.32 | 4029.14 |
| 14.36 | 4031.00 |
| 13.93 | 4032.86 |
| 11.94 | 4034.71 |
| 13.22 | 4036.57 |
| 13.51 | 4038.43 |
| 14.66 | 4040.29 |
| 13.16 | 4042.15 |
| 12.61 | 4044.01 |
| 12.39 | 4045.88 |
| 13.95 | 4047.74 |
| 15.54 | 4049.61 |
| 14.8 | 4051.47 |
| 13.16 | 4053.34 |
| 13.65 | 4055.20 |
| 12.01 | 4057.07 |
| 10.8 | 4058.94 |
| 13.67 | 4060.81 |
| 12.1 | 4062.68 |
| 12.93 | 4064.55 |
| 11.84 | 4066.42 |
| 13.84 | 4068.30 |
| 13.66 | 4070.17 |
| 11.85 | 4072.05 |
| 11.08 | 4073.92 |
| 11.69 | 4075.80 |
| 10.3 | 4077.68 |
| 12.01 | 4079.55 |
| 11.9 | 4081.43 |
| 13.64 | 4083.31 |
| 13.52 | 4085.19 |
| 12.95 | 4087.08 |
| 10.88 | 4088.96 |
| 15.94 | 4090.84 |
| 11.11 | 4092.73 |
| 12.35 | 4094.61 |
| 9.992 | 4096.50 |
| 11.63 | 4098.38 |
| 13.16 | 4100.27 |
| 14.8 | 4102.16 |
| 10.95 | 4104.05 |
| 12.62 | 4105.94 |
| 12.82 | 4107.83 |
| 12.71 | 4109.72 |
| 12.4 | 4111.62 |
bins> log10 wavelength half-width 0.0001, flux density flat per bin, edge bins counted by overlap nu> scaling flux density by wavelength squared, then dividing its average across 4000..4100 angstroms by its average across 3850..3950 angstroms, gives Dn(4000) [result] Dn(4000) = 1.3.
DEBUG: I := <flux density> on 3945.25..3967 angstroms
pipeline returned 10.3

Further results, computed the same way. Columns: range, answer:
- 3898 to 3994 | 10.4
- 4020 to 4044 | 13.6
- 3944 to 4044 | 12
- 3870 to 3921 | 10.8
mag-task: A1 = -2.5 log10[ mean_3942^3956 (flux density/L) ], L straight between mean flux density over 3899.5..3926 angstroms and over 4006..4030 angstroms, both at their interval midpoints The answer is 0.10 mag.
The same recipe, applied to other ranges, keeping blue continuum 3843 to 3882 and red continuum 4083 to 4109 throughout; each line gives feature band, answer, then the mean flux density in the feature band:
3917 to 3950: 0.132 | 10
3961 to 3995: 0.133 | 10.3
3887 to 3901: 0.033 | 10.7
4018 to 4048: -0.125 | 13.5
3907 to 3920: -0.045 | 11.6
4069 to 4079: 0.055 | 11.8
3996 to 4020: -0.128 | 13.4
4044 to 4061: -0.089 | 13.3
